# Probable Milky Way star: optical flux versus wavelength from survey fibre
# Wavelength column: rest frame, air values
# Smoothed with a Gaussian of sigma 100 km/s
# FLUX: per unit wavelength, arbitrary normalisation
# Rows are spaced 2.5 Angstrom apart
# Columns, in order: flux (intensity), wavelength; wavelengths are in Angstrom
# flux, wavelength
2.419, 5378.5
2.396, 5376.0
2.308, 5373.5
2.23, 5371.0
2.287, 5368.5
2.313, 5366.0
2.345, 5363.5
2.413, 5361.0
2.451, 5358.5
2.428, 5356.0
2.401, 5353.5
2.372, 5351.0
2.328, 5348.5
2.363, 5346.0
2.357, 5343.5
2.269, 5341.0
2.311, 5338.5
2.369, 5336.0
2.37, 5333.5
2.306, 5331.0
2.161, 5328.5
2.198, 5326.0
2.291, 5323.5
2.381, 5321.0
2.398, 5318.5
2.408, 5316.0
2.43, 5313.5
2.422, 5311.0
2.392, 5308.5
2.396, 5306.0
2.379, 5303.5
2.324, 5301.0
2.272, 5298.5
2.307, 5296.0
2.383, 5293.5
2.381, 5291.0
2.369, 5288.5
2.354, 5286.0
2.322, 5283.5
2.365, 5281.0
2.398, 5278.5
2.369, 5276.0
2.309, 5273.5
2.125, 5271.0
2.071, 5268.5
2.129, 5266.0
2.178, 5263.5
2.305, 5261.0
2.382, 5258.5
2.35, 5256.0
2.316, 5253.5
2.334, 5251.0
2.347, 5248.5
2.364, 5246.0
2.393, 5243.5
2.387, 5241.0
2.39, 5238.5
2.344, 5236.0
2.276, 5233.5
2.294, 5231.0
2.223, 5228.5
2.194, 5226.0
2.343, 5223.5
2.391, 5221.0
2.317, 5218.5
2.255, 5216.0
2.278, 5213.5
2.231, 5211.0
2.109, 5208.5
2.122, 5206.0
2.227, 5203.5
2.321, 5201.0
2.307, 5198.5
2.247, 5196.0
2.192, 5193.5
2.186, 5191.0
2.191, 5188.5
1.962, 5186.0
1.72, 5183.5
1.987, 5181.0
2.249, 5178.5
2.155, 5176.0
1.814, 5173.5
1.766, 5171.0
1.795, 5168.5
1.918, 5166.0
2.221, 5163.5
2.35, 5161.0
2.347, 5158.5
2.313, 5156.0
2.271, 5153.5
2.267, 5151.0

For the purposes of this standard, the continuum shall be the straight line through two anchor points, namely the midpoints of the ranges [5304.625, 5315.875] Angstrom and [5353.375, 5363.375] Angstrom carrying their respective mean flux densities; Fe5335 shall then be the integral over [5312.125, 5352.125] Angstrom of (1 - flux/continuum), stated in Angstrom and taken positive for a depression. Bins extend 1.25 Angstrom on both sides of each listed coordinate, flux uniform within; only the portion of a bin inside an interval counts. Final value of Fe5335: 1.3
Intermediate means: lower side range 2.41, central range 2.33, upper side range 2.42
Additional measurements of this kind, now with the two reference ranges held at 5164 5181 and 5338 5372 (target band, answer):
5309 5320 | -0.7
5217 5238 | -2.2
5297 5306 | -0.4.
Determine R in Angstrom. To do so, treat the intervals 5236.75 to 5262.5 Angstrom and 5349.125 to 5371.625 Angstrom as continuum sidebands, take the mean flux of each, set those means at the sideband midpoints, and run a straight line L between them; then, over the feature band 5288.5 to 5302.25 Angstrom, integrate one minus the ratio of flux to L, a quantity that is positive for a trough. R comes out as 0.1 Angstrom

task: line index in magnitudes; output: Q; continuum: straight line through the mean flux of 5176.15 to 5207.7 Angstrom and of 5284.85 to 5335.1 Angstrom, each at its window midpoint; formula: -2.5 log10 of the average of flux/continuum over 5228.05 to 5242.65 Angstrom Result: -0.05 mag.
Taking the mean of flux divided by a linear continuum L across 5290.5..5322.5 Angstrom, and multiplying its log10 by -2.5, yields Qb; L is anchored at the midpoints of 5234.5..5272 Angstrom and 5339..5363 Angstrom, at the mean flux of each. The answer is -0.02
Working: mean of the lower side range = 2.3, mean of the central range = 2.37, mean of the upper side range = 2.37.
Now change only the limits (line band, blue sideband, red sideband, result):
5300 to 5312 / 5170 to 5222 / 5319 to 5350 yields -0.05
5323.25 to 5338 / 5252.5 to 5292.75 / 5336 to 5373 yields 0.02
